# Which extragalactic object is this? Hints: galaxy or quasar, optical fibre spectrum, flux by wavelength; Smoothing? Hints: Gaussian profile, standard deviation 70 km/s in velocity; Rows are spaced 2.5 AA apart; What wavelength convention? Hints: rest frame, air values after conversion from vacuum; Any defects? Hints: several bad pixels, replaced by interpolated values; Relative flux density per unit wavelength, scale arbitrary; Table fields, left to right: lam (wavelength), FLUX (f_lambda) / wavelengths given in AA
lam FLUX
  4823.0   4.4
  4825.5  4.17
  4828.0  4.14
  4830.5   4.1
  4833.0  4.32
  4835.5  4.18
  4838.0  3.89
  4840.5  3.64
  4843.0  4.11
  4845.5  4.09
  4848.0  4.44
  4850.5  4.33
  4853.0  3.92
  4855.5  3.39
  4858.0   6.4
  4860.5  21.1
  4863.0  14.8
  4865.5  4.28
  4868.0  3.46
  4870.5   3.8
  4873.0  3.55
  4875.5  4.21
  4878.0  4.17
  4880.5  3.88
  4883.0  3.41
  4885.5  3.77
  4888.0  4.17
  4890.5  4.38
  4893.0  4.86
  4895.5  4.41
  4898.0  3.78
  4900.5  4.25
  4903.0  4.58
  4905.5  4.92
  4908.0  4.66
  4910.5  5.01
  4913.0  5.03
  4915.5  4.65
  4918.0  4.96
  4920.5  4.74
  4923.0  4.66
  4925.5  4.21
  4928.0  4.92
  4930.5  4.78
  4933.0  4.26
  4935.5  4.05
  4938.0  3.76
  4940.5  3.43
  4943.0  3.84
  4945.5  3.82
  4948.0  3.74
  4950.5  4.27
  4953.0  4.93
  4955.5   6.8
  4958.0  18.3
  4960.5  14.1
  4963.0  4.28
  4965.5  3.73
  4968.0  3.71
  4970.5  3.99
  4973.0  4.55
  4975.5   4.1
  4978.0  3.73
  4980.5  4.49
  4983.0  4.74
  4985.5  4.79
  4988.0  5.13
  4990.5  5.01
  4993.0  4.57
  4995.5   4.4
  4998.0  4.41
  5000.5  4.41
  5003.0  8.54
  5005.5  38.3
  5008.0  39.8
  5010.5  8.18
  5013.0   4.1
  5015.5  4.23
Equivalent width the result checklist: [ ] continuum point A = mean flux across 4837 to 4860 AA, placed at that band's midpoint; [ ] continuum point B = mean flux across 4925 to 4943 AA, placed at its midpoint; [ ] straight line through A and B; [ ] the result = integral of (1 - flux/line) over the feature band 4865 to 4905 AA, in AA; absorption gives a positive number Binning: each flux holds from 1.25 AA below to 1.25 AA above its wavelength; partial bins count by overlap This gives 4.0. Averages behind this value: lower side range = 4.8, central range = 4.07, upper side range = 4.18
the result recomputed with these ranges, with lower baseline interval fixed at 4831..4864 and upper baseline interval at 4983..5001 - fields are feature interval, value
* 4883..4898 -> 4.10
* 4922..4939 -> 3.08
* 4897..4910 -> 2.66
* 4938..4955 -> 3.48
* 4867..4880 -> 4.60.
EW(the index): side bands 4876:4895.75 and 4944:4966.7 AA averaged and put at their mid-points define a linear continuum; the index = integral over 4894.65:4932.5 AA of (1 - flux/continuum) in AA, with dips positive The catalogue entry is 4.6 AA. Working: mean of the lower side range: 4.12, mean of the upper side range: 7.08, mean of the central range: 4.63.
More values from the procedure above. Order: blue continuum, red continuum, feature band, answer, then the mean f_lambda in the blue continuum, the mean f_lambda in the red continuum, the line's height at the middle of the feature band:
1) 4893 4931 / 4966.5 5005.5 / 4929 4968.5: -4.0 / 4.64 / 5.78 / 5.2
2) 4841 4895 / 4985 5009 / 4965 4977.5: 7.8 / 5.41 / 11.9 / 10.6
